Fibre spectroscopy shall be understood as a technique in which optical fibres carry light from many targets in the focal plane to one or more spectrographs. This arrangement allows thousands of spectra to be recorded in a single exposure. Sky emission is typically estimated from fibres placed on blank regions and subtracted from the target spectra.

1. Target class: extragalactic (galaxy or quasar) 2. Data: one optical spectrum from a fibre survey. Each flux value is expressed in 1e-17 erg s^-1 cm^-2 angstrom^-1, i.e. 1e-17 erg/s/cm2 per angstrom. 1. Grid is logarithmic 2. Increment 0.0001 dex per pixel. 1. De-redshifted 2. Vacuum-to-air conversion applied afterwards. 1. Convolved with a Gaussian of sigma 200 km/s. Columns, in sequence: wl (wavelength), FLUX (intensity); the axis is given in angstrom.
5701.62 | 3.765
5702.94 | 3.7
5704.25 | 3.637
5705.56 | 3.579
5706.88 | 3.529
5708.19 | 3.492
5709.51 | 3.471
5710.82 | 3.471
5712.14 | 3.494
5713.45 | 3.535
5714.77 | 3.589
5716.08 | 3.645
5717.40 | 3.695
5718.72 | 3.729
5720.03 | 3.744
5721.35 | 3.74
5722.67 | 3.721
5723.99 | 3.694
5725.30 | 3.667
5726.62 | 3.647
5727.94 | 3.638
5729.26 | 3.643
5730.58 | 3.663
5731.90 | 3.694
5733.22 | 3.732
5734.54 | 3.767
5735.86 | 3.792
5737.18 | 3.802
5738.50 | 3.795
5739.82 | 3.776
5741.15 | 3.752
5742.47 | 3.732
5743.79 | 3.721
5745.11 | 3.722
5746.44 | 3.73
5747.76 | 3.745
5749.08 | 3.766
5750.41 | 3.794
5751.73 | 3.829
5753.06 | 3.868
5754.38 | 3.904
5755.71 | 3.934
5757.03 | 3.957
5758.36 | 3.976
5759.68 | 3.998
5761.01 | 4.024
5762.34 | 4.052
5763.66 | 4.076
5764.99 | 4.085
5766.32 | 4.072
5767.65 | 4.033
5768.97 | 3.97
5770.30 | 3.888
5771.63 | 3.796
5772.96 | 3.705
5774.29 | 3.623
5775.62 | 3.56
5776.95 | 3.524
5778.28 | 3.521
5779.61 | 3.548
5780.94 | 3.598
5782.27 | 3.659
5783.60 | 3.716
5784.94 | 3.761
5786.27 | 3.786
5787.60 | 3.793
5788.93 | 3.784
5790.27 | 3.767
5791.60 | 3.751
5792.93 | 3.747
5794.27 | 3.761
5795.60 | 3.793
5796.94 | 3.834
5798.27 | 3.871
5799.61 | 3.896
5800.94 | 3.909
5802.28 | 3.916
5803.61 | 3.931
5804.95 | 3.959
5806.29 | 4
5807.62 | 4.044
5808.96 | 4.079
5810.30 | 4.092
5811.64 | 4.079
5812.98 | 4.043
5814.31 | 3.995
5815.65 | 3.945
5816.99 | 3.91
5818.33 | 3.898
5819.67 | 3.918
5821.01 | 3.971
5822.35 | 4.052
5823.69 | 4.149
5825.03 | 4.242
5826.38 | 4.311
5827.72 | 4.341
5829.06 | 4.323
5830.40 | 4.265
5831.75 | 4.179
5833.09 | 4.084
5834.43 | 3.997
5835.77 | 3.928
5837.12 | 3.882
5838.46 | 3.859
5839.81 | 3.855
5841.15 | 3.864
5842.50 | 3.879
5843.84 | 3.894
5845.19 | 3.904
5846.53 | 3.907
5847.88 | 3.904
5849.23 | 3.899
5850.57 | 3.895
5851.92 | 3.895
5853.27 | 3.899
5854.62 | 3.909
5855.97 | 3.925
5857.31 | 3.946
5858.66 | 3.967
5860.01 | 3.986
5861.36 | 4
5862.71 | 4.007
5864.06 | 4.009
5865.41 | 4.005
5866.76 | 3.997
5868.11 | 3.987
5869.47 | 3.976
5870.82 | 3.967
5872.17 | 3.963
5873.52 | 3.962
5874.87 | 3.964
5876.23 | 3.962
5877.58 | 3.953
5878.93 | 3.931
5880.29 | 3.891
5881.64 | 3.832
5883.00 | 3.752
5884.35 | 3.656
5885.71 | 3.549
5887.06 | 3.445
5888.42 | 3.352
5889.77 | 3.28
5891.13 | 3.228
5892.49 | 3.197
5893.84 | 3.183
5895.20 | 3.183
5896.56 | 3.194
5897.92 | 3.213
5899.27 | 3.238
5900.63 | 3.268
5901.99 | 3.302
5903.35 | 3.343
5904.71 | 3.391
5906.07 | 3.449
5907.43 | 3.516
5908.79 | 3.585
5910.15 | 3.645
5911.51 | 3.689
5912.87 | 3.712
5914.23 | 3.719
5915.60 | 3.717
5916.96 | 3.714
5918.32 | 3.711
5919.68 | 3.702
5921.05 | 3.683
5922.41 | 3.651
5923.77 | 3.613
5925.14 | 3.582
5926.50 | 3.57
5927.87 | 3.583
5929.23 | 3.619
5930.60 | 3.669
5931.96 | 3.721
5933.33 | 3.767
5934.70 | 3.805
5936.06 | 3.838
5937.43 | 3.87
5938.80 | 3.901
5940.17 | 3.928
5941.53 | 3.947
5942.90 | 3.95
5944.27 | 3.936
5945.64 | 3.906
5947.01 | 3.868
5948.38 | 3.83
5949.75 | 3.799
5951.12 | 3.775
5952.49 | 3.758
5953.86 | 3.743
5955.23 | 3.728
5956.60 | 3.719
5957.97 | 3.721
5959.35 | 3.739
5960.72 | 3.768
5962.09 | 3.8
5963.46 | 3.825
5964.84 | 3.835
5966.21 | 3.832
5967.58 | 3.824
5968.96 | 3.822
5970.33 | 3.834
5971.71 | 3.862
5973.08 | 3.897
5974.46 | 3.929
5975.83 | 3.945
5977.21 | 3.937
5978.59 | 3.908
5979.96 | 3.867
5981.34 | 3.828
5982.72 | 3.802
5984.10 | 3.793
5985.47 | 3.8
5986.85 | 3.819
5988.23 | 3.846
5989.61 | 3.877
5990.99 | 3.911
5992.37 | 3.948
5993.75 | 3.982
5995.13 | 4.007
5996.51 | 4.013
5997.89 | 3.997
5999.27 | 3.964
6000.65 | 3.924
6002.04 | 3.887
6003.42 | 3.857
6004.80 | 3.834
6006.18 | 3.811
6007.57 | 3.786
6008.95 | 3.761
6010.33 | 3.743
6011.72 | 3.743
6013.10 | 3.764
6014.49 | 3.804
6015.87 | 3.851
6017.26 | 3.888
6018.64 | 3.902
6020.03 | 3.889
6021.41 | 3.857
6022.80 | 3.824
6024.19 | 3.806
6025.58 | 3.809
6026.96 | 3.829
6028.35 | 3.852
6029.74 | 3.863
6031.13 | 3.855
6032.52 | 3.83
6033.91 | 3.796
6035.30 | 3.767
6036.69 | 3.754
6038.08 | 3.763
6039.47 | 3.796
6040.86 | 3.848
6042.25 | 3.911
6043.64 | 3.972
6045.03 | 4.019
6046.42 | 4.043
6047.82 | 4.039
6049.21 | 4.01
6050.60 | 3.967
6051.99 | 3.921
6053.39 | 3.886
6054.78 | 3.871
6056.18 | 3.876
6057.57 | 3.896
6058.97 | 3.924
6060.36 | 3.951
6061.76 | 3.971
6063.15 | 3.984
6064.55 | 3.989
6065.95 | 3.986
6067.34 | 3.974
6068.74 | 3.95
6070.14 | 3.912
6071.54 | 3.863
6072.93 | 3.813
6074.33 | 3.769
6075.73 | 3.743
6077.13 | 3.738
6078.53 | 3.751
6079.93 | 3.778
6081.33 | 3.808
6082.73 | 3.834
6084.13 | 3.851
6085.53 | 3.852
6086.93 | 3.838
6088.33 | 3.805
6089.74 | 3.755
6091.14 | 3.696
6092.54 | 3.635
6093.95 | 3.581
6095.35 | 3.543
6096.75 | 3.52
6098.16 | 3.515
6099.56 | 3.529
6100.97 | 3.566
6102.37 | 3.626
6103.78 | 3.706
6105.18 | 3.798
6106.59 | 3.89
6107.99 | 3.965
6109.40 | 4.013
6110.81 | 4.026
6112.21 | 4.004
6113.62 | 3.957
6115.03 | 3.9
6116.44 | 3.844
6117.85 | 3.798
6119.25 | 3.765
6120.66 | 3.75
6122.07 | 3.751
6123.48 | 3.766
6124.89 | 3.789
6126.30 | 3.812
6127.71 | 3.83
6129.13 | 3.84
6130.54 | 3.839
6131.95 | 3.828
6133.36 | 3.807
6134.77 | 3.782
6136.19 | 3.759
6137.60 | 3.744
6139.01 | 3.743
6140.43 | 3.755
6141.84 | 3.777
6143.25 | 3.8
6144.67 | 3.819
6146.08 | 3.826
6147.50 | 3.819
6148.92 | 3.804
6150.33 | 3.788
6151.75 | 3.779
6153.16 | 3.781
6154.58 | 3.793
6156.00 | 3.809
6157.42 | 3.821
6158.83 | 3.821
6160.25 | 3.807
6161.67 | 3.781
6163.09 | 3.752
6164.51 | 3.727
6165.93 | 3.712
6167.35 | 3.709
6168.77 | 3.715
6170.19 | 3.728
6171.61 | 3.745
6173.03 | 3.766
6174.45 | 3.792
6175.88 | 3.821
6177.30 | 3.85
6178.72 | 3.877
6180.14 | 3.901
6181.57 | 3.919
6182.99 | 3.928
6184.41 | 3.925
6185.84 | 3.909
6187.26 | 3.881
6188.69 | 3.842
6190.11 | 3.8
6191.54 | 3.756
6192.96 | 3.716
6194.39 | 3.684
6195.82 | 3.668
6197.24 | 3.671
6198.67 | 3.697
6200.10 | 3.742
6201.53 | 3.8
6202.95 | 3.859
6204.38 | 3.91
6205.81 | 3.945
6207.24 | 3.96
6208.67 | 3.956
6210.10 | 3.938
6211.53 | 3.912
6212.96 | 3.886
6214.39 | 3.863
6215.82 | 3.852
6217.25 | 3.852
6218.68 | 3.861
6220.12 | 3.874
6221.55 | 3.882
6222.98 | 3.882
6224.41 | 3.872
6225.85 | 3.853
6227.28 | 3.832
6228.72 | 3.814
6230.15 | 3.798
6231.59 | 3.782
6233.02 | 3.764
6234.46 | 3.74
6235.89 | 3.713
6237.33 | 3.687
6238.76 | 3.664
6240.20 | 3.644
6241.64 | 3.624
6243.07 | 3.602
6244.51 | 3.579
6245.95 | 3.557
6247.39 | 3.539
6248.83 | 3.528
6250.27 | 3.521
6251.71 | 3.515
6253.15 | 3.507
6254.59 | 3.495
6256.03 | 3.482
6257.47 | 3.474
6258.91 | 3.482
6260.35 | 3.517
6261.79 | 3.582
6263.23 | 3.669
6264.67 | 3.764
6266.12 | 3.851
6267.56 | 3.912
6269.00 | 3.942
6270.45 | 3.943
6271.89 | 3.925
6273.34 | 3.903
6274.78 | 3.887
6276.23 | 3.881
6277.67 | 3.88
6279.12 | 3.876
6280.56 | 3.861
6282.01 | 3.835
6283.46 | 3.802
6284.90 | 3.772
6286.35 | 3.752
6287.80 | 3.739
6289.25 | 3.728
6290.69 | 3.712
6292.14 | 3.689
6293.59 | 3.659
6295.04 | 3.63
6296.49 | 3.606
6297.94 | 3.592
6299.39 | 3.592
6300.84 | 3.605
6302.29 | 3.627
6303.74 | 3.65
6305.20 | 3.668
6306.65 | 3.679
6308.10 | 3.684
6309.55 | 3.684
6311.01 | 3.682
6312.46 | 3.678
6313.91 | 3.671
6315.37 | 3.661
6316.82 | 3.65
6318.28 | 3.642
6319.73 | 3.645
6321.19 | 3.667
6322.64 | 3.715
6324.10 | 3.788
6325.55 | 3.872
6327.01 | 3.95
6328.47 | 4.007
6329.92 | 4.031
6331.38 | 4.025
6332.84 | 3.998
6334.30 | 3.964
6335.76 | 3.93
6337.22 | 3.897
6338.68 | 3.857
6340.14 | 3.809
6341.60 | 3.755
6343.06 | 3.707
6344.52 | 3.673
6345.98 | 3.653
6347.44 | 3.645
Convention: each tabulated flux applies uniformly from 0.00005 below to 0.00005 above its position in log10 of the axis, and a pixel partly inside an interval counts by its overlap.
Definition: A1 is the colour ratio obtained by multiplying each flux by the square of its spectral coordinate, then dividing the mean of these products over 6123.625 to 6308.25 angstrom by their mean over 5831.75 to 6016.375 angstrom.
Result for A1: 1.1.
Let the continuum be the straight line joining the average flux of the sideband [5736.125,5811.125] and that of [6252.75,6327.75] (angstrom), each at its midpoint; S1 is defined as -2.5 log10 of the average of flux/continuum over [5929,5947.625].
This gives -0.01 mag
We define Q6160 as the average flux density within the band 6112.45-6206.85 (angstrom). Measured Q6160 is 3.8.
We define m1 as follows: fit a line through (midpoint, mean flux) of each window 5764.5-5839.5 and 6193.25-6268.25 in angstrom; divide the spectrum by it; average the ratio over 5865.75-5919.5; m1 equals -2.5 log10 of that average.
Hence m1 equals 0.08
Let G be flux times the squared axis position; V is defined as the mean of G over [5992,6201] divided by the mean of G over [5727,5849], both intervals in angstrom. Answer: 1.1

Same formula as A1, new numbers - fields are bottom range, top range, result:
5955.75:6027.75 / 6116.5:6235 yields 1.05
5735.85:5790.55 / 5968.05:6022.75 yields 1.10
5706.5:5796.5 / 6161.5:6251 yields 1.17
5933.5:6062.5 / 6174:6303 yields 1.05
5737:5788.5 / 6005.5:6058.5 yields 1.11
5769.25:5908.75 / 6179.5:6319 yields 1.13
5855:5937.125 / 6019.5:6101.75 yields 1.10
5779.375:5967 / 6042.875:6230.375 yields 1.10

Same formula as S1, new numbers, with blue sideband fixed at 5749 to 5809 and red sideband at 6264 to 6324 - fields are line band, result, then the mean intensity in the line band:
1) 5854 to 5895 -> 0.01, 3.79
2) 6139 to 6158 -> -0.01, 3.79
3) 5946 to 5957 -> 0.01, 3.78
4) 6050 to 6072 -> -0.04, 3.93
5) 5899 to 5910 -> 0.12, 3.4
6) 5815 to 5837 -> -0.07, 4.09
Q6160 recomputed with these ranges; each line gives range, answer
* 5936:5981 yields 3.84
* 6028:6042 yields 3.81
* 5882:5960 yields 3.62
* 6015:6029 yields 3.85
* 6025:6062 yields 3.89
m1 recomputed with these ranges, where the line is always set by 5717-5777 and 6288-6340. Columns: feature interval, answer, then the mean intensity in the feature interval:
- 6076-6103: 0.021 mag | 3.7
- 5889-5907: 0.159 mag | 3.27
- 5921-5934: 0.041 mag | 3.64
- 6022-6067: -0.034 mag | 3.89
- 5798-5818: -0.051 mag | 3.98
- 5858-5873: -0.055 mag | 3.99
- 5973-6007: -0.033 mag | 3.89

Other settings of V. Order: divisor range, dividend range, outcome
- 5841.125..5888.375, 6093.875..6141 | 1.06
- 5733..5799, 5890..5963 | 1.01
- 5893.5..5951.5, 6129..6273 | 1.14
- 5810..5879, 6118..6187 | 1.05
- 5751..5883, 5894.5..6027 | 1.01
